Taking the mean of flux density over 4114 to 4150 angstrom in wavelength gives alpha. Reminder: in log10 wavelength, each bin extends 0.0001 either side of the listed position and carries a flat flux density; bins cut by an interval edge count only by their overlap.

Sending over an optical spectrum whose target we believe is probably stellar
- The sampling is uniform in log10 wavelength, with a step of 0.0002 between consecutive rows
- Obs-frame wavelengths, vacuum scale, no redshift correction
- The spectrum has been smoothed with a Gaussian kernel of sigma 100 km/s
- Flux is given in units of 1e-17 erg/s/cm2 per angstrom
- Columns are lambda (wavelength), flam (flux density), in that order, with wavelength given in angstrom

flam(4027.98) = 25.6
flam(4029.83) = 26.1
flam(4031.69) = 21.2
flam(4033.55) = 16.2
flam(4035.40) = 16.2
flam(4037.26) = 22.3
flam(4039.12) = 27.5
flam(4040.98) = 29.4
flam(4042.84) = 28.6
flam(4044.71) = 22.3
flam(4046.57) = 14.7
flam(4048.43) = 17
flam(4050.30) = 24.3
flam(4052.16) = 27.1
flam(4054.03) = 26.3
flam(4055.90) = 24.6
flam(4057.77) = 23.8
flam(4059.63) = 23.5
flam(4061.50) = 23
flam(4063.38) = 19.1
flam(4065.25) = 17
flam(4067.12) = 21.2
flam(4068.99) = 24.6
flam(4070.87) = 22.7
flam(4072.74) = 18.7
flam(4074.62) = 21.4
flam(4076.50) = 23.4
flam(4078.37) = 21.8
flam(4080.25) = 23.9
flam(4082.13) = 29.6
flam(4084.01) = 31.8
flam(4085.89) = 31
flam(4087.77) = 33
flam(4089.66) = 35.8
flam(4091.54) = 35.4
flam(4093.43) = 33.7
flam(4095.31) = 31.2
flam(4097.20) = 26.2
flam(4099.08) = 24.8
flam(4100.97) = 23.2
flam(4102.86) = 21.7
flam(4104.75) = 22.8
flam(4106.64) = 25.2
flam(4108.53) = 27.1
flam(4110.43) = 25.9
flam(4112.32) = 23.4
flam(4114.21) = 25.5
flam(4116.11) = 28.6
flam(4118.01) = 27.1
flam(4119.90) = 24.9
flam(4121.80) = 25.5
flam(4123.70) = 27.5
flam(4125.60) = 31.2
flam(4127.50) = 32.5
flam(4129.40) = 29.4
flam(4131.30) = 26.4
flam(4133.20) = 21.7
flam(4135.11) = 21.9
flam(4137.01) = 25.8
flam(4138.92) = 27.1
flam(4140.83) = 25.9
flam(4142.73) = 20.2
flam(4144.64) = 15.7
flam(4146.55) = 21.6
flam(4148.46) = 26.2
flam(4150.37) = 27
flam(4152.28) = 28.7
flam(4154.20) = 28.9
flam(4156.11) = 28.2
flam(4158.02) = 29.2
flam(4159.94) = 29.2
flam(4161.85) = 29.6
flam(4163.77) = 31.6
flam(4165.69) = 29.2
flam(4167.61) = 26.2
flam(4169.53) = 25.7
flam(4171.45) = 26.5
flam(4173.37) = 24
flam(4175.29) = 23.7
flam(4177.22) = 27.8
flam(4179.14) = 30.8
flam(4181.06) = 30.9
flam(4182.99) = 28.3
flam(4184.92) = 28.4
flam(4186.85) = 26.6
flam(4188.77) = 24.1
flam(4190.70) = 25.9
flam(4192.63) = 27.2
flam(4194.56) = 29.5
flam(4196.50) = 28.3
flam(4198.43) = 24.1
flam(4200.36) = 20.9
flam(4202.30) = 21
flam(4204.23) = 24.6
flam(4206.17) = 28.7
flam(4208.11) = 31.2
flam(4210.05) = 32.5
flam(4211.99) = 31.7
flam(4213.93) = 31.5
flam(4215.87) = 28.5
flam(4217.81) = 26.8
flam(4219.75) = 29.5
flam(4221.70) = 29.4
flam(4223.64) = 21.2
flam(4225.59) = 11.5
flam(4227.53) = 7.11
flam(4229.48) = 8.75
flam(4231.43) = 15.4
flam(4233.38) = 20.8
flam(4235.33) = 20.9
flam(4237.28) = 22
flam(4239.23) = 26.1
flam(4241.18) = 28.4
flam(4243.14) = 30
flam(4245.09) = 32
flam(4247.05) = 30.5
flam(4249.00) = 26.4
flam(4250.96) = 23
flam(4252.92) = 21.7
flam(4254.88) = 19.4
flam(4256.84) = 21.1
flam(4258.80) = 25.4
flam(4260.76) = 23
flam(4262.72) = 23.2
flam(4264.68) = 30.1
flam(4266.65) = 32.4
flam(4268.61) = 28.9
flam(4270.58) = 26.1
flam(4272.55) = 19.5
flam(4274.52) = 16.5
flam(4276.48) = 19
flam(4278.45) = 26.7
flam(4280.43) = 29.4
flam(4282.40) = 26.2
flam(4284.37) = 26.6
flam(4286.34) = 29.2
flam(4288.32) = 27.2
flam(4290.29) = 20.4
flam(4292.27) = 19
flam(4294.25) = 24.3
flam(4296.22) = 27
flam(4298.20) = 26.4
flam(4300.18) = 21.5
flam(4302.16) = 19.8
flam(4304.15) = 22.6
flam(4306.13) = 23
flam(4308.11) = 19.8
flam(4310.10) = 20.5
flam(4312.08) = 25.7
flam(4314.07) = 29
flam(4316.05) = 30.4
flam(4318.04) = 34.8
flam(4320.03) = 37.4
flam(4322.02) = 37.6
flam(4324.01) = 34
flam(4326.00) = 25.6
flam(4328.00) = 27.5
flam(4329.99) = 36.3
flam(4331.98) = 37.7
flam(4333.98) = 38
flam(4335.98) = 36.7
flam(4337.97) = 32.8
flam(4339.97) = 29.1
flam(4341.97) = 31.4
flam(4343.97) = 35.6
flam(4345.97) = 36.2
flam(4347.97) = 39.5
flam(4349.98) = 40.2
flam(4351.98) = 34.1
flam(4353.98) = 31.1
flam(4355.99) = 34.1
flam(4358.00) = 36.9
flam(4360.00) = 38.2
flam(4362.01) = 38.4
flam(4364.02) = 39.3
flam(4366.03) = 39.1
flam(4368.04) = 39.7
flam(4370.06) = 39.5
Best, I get 25.5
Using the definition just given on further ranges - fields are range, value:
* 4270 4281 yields 22.5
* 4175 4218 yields 27.6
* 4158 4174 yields 27.9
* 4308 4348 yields 32.3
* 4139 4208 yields 26.5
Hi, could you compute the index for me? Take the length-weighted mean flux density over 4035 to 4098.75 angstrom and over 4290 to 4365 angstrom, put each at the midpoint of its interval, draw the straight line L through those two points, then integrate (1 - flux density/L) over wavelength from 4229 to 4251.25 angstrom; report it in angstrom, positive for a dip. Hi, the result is 3.82 angstrom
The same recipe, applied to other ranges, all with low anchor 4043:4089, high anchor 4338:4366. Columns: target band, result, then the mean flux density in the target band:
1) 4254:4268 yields 3.0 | 25.1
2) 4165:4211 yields 3.1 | 26.9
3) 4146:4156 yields 0.2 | 26.8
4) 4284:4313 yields 8.7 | 23.5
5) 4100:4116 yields 0.6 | 24.6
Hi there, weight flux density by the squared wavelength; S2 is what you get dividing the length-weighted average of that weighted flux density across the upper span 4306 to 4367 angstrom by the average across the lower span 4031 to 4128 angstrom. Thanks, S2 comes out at 1.50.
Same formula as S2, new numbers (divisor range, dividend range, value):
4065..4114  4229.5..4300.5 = 1.02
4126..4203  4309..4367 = 1.40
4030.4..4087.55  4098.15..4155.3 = 1.13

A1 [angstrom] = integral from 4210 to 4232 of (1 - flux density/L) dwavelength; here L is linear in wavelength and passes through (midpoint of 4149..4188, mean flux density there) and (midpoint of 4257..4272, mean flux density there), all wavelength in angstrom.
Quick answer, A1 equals 3.8 angstrom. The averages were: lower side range 28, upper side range 26.5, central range 22.5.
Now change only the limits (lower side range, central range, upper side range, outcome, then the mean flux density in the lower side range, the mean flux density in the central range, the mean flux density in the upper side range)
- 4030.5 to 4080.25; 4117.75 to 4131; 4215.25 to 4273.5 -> -3.2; 22.3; 28.3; 23.6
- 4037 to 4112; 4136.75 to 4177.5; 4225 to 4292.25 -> -3.1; 25.2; 26.3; 23.4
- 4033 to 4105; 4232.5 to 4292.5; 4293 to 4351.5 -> 8.4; 24.7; 25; 30.4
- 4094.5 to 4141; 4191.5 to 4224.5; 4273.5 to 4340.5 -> -0.8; 26.1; 27.5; 27.6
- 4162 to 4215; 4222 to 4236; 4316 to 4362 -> 6.6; 27.5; 15.7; 34.7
